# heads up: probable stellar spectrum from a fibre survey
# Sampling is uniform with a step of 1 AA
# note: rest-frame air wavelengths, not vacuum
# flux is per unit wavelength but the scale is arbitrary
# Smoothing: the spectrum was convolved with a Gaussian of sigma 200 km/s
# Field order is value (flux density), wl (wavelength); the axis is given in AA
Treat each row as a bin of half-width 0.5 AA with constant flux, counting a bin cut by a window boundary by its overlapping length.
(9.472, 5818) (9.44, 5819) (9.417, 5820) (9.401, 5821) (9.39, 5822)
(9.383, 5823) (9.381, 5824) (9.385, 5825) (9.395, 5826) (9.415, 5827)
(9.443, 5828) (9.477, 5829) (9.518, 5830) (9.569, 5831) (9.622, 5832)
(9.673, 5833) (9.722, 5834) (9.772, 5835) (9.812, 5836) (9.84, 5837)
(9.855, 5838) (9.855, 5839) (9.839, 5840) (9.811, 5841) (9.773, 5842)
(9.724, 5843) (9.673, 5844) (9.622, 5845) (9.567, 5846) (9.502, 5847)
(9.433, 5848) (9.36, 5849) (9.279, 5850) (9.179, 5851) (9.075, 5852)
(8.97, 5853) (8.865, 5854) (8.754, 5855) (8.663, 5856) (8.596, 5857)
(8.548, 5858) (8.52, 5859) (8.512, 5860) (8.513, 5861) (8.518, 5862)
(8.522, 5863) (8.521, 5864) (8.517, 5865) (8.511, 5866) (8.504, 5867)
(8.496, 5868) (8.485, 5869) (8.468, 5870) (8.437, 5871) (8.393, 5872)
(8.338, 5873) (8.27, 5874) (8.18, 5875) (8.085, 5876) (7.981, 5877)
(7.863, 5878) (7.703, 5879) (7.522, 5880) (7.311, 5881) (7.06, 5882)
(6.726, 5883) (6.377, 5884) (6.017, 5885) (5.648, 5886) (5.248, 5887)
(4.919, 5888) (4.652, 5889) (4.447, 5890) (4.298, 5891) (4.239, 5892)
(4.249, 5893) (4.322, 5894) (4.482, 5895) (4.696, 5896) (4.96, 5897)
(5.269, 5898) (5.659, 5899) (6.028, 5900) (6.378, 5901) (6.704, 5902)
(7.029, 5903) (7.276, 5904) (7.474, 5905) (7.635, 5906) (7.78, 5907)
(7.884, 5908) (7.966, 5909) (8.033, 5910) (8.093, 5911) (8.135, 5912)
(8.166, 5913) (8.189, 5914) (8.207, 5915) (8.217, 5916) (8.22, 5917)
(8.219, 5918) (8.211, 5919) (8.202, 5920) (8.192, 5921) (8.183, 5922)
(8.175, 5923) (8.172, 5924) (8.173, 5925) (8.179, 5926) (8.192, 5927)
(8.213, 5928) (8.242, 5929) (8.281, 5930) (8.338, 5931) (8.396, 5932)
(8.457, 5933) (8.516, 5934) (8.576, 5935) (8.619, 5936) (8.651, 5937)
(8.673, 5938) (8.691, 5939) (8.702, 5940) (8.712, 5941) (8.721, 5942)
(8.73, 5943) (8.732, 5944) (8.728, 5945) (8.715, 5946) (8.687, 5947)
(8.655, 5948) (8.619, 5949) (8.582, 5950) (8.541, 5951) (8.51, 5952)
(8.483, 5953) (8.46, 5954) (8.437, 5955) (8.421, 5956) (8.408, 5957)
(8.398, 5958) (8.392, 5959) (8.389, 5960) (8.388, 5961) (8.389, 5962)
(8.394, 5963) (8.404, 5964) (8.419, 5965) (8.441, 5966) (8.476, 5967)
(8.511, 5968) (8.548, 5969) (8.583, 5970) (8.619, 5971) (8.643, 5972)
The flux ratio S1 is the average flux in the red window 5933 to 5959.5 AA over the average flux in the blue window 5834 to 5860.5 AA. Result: 0.92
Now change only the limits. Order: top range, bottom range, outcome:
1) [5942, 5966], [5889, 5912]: 1.39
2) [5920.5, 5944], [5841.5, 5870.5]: 0.95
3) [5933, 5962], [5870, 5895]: 1.32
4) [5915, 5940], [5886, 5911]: 1.40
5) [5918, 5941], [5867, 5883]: 1.04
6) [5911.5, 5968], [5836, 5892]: 1.03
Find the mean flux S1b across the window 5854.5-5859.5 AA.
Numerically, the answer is 8.62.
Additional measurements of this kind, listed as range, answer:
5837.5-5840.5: 9.85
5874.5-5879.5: 7.96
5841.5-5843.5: 9.75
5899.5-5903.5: 6.53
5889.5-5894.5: 4.31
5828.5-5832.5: 9.55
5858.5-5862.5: 8.52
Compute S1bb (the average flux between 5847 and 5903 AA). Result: 7.31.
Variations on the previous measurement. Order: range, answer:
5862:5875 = 8.45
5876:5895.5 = 5.9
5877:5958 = 7.5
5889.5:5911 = 6.09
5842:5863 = 9.05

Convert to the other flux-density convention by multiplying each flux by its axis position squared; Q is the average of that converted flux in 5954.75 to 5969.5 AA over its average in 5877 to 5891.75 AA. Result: 1.41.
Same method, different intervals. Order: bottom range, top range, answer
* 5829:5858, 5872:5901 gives 0.66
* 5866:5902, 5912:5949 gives 1.31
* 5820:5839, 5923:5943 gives 0.92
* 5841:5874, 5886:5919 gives 0.74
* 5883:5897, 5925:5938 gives 1.72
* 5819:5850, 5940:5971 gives 0.93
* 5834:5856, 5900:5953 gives 0.89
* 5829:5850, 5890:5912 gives 0.66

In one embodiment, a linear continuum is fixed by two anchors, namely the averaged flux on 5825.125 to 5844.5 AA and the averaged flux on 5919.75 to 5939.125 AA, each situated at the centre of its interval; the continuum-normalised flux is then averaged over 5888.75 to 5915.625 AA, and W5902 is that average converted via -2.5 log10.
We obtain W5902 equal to 0.33 mag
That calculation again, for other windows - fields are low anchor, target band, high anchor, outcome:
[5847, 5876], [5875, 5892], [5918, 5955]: 0.329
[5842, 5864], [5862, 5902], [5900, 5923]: 0.248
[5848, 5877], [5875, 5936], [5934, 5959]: 0.205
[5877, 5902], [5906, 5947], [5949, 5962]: -0.152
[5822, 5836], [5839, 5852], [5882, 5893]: -0.149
